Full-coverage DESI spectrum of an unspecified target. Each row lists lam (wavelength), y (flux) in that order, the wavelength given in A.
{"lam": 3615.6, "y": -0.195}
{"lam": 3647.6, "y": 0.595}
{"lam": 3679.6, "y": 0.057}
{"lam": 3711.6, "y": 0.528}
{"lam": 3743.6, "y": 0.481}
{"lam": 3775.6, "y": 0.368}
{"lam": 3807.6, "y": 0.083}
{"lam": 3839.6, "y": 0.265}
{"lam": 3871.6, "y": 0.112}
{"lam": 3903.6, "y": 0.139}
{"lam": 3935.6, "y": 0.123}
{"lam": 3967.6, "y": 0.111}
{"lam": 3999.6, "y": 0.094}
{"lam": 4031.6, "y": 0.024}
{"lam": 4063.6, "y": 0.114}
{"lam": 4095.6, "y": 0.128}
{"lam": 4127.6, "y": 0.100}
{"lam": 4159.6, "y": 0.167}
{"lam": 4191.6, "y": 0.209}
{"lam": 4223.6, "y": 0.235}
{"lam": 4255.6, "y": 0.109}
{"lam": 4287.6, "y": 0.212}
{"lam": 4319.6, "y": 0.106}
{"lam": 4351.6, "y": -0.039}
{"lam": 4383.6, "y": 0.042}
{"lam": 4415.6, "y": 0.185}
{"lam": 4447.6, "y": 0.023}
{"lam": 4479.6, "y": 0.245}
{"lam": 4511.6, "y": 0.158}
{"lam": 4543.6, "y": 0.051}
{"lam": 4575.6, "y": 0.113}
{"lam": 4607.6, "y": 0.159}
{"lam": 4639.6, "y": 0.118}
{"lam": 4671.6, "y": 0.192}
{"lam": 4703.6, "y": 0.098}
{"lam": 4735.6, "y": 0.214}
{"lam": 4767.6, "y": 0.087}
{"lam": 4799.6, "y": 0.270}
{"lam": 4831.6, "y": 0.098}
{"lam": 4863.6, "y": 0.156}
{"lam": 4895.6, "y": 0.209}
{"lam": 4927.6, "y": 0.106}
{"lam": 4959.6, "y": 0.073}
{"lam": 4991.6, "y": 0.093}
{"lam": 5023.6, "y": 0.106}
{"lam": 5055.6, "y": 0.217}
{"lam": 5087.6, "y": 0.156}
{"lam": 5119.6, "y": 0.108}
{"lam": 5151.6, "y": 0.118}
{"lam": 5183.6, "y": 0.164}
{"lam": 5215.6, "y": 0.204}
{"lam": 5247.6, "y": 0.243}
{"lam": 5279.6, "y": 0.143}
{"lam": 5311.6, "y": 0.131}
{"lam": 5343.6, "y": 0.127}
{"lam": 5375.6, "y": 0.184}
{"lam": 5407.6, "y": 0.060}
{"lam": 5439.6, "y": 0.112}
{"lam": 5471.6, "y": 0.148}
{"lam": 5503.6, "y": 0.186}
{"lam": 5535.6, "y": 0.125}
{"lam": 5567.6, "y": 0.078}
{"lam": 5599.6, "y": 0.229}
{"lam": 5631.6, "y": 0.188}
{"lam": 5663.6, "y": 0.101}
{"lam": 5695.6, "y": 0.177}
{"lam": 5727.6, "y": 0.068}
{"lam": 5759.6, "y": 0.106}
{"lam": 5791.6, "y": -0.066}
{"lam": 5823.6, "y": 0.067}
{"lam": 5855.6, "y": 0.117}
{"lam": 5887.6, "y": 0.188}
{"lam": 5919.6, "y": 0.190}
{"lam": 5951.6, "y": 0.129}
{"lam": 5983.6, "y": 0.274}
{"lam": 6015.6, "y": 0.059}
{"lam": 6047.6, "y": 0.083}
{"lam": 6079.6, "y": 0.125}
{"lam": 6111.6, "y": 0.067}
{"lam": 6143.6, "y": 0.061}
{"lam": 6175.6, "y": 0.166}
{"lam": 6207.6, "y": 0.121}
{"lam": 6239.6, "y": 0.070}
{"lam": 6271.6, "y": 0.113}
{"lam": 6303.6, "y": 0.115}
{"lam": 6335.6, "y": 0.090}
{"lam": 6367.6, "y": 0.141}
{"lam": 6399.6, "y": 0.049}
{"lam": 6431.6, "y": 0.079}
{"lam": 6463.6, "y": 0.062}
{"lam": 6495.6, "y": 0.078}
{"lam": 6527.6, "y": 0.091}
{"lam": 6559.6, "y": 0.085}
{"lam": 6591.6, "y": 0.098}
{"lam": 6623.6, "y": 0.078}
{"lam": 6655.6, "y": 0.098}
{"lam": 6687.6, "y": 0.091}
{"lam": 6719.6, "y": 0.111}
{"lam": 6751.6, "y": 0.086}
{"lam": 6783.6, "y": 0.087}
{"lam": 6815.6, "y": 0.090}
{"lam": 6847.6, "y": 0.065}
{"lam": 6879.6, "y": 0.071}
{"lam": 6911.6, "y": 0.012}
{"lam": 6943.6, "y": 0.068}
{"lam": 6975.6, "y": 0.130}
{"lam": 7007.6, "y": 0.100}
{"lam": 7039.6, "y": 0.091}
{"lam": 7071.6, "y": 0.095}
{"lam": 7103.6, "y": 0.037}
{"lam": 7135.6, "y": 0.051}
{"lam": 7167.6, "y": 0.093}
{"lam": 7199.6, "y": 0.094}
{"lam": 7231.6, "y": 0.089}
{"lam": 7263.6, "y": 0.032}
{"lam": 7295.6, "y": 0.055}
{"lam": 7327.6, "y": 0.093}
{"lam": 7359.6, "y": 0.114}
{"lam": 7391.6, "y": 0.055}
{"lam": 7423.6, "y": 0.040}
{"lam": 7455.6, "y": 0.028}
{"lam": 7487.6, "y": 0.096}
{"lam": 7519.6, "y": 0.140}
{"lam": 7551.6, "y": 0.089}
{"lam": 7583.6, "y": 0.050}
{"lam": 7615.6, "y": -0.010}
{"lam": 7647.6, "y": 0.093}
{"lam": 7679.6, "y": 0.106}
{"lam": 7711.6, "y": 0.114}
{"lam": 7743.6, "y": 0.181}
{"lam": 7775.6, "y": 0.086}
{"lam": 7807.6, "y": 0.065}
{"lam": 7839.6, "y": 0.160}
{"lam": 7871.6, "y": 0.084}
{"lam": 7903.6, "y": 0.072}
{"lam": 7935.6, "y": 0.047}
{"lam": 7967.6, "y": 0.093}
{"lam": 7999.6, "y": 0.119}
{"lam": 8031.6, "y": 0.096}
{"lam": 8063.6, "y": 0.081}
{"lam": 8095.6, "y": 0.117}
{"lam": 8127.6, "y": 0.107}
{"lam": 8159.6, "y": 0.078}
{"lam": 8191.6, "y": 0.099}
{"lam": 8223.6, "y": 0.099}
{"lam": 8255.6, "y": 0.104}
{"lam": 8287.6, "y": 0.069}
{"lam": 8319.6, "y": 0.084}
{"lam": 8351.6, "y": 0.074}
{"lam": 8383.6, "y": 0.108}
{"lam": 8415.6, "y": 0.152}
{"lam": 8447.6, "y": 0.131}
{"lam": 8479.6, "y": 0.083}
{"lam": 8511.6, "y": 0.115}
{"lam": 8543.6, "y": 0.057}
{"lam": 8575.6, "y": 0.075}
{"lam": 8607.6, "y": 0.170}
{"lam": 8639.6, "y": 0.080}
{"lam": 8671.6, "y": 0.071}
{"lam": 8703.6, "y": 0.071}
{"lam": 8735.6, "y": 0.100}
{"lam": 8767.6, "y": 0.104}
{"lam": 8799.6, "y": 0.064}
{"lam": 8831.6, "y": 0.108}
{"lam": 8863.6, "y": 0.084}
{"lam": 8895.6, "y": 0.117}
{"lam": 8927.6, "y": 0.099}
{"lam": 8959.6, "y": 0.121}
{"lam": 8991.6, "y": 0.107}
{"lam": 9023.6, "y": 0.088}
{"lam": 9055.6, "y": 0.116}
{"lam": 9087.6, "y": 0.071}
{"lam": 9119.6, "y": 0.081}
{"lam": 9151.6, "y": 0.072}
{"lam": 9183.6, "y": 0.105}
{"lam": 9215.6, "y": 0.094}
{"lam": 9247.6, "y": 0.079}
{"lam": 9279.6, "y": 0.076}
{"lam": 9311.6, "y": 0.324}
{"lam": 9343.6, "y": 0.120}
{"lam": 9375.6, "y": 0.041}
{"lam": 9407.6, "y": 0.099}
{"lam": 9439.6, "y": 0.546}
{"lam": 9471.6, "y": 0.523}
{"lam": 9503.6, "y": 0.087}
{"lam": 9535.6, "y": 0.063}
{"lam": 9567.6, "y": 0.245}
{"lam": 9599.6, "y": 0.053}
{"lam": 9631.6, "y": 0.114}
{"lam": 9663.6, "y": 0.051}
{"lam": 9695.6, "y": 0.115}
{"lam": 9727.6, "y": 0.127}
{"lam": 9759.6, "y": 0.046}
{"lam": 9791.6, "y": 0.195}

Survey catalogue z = 1.54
